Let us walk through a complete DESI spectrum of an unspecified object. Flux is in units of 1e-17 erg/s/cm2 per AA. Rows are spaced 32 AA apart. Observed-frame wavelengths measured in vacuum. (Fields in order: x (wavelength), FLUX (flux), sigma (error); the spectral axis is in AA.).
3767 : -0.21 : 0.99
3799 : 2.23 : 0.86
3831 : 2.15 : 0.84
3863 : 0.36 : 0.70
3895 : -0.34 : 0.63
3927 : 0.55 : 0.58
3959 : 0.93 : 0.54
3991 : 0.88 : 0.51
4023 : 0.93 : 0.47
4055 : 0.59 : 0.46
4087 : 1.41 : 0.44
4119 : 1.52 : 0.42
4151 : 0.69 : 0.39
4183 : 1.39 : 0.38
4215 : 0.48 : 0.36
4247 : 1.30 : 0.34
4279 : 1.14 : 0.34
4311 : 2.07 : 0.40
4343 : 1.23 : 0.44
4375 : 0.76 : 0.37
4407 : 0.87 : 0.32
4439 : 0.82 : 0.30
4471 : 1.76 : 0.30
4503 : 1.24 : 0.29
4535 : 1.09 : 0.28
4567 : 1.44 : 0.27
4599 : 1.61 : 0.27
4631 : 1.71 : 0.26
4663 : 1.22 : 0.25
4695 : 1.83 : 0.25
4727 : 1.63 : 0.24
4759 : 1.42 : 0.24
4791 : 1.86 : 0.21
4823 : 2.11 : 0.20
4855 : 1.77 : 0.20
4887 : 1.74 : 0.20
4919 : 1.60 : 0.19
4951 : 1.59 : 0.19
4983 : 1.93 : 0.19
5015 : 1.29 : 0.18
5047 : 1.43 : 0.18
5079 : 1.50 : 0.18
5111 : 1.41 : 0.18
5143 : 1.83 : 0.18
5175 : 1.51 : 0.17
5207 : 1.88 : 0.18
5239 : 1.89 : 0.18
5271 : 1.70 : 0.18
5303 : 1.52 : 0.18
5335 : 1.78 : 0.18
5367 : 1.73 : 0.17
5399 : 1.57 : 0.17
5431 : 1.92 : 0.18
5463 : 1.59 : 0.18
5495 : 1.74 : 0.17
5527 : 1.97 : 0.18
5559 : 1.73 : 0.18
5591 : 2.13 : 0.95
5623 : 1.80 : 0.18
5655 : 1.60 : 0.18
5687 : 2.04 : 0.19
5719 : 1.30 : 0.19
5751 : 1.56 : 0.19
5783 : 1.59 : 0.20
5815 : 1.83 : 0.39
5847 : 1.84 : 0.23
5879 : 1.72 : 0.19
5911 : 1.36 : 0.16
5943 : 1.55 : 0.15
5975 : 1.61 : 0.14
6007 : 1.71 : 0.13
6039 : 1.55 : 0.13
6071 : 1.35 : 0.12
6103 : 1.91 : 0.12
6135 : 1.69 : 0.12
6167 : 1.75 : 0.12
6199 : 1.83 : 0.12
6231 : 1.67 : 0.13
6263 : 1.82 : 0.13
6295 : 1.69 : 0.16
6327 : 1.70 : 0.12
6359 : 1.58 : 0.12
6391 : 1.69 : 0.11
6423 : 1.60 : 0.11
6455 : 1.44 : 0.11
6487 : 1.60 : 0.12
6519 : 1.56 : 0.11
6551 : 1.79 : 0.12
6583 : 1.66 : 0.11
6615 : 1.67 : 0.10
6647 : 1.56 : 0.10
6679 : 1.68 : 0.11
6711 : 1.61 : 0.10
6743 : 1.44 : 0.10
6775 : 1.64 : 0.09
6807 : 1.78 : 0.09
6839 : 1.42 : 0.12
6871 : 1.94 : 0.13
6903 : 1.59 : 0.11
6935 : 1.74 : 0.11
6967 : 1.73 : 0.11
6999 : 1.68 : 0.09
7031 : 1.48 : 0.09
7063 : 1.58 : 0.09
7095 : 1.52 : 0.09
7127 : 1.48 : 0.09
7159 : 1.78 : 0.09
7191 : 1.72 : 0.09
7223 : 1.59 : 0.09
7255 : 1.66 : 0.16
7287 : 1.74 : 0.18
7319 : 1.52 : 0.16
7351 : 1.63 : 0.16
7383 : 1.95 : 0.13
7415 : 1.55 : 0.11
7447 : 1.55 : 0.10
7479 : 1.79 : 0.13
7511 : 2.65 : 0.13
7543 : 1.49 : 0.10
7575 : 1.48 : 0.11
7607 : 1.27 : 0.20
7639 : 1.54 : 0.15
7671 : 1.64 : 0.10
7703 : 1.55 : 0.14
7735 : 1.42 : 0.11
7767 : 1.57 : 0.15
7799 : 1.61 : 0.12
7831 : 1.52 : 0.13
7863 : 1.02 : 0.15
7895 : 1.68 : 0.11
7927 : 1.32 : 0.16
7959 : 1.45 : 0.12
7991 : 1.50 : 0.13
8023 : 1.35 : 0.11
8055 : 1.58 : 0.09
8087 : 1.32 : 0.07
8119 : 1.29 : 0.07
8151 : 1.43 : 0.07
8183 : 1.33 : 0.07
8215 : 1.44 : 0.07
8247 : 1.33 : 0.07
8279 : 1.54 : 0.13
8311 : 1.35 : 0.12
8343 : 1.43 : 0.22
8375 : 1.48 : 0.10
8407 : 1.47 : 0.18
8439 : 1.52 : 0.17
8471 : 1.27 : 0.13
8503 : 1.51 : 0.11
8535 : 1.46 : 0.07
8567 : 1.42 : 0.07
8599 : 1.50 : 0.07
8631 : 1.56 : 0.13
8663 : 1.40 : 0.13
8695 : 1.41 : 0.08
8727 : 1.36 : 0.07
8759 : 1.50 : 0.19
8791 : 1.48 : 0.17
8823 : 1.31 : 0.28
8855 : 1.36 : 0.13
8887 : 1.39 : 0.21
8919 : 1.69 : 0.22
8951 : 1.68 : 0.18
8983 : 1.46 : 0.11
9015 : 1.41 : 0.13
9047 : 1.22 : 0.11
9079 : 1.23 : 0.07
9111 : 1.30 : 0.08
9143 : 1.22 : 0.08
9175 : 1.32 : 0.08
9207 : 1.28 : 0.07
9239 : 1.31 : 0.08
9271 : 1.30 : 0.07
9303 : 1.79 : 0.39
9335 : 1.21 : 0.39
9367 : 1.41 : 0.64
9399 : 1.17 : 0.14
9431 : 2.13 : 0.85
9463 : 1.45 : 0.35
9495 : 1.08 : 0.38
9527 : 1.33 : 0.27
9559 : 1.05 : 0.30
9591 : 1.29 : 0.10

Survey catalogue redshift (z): 0.14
